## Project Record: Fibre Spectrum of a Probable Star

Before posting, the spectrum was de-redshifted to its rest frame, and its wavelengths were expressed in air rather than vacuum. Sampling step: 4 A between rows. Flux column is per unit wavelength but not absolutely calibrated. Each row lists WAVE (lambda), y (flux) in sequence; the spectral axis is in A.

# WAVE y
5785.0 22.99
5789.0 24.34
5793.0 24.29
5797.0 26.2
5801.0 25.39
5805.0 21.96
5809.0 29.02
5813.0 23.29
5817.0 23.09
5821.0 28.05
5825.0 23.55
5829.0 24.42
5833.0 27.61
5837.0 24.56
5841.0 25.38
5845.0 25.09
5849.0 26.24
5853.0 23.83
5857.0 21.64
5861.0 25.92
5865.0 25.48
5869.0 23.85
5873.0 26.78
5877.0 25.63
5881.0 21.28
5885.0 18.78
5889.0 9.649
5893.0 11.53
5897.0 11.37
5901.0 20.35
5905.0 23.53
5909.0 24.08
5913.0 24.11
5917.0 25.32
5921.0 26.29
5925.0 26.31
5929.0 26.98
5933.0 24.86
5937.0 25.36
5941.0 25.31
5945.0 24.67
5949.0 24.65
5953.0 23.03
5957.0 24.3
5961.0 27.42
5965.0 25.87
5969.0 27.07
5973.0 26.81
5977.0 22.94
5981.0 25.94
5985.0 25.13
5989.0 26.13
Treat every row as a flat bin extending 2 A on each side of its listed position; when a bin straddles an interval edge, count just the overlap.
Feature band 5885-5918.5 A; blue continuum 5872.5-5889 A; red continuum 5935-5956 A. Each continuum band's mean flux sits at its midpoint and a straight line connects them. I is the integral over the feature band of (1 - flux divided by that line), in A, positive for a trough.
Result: 5.6 A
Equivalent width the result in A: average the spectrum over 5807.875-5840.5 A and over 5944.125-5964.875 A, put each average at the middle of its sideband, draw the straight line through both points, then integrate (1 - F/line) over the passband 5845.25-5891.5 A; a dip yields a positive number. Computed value 4.76 A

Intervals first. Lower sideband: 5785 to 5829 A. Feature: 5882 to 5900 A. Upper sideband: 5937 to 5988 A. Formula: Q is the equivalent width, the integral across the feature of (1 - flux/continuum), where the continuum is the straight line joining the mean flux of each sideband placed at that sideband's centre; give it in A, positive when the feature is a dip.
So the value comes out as 8.15 A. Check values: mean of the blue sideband 24.8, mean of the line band 13.7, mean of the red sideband 25.3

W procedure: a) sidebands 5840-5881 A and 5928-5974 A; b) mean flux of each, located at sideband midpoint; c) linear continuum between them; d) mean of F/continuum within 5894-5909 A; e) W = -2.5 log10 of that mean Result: 0.32 mag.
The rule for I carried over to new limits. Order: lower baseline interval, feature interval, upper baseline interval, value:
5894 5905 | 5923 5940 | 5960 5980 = -3.96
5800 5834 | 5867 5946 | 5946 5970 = 9.22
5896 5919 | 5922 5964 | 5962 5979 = -2.23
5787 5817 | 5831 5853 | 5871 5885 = -1.23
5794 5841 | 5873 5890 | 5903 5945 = 3.29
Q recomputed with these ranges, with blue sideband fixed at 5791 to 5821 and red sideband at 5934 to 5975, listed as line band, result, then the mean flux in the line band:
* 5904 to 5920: 0.5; 24.4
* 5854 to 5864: 0.5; 24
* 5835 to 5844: 0.0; 25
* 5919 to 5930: -0.5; 26.5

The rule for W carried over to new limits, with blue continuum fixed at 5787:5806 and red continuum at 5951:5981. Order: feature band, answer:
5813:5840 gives -0.02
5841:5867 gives 0.00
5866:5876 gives -0.02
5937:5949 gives 0.01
